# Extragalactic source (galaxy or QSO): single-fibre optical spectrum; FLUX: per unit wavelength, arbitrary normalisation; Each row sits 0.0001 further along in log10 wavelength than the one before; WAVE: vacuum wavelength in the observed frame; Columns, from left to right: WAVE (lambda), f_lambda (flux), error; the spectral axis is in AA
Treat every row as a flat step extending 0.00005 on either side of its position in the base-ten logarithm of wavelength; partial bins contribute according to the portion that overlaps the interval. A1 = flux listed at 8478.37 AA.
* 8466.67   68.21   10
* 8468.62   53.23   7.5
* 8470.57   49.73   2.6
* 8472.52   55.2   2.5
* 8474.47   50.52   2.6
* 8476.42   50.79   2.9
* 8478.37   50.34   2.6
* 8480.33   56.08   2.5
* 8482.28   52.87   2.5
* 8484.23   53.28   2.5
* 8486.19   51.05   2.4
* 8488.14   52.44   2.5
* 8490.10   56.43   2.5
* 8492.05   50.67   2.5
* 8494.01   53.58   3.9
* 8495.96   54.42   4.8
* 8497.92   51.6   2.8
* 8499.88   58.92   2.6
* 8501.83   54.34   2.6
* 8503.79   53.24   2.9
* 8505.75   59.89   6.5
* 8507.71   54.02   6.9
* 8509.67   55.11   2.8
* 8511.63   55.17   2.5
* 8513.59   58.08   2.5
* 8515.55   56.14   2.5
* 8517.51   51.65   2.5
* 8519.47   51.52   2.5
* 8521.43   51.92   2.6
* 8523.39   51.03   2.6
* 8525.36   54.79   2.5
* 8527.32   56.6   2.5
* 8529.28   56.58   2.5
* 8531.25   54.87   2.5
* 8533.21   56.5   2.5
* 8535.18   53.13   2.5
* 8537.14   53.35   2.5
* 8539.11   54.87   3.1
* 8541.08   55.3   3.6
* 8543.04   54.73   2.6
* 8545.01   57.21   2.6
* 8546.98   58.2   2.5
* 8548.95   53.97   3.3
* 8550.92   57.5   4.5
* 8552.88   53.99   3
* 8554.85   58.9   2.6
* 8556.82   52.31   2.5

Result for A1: 50.34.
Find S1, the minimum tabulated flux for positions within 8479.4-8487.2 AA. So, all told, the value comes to 51.05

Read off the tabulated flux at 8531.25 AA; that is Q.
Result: 54.87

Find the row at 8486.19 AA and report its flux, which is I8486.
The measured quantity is 51.05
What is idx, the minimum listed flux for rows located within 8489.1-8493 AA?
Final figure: 50.67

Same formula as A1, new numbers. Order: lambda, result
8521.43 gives 51.92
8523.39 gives 51.03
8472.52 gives 55.2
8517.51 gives 51.65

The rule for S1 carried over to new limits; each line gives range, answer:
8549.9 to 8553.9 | 53.99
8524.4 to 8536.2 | 53.13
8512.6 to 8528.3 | 51.03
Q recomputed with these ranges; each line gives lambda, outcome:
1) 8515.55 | 56.14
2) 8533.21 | 56.5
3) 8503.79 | 53.24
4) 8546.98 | 58.2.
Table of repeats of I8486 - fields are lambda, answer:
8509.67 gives 55.11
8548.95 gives 53.97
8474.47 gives 50.52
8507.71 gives 54.02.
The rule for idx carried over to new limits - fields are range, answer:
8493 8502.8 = 51.6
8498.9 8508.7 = 53.24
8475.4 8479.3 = 50.34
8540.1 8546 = 54.73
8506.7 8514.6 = 54.02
